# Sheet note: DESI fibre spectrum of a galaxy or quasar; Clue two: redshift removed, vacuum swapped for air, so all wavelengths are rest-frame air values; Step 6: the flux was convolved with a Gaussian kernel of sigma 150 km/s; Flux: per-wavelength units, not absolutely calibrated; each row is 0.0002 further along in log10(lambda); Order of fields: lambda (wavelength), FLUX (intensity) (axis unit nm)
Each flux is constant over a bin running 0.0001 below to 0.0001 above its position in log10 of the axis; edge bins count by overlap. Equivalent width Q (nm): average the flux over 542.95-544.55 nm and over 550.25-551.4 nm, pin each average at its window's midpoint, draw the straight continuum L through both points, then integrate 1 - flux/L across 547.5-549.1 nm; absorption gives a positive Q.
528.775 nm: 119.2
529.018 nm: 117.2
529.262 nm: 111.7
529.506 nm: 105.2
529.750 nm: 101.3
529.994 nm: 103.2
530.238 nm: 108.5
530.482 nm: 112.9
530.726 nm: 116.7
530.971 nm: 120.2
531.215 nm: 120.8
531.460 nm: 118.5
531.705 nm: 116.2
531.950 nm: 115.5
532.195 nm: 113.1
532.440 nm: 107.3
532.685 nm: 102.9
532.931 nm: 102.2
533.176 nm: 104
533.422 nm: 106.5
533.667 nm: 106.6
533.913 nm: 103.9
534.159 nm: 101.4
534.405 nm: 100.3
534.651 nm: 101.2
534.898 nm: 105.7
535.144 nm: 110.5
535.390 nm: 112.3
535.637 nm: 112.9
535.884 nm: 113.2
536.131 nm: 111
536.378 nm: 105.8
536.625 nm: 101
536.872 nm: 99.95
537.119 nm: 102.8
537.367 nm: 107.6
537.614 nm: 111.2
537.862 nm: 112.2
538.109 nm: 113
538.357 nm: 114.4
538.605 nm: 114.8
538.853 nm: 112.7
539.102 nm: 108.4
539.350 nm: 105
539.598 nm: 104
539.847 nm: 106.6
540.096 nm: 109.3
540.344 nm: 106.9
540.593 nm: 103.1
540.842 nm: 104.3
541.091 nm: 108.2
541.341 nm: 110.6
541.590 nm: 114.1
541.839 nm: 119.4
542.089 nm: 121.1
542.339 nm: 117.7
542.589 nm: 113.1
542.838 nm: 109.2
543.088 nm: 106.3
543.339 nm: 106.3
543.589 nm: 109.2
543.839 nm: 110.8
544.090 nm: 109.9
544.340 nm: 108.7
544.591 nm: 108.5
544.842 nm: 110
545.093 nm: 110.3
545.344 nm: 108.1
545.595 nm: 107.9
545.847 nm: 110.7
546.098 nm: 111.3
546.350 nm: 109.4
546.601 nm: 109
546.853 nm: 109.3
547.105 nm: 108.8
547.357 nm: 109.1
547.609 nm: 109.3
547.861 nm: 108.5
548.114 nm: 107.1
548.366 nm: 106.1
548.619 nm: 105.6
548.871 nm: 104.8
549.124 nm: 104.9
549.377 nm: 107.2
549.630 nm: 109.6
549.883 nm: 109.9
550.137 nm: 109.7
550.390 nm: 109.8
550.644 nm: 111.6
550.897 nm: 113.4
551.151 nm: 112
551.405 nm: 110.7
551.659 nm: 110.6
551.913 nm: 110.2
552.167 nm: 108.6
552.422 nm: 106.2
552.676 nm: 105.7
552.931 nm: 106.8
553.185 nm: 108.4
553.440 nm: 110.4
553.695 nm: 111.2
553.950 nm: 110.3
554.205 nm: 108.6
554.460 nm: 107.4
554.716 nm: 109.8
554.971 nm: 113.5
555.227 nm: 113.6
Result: 0.05 nm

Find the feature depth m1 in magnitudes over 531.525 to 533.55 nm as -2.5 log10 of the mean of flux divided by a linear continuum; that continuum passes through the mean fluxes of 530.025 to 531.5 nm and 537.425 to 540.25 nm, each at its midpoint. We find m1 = 0.05 mag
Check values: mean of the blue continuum 115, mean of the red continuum 110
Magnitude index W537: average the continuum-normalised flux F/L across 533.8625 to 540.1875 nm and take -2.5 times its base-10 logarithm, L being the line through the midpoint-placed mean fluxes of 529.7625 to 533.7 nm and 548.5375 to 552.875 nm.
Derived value 0.02 mag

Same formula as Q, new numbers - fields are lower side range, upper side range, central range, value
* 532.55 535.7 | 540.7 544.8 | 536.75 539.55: -0.030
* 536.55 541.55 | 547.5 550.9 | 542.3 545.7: -0.045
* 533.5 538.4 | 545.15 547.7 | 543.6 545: -0.009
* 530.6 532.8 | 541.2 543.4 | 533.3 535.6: 0.173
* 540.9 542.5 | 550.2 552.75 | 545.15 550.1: 0.156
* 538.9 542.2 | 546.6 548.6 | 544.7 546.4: -0.018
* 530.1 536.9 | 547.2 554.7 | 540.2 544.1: -0.062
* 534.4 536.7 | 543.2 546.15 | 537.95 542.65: -0.099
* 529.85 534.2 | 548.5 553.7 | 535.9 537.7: 0.063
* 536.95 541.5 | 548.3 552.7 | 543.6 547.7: -0.028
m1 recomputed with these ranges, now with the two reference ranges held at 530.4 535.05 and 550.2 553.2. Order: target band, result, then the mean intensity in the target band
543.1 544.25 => 0.007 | 109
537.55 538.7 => -0.038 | 113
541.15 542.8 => -0.058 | 115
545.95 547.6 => 0.000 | 110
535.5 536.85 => 0.012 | 108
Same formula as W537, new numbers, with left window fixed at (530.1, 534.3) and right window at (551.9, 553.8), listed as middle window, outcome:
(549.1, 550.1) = 0.003 mag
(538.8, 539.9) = 0.027 mag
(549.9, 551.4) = -0.026 mag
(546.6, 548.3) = 0.002 mag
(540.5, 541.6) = 0.019 mag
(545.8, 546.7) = -0.012 mag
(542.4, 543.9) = -0.002 mag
